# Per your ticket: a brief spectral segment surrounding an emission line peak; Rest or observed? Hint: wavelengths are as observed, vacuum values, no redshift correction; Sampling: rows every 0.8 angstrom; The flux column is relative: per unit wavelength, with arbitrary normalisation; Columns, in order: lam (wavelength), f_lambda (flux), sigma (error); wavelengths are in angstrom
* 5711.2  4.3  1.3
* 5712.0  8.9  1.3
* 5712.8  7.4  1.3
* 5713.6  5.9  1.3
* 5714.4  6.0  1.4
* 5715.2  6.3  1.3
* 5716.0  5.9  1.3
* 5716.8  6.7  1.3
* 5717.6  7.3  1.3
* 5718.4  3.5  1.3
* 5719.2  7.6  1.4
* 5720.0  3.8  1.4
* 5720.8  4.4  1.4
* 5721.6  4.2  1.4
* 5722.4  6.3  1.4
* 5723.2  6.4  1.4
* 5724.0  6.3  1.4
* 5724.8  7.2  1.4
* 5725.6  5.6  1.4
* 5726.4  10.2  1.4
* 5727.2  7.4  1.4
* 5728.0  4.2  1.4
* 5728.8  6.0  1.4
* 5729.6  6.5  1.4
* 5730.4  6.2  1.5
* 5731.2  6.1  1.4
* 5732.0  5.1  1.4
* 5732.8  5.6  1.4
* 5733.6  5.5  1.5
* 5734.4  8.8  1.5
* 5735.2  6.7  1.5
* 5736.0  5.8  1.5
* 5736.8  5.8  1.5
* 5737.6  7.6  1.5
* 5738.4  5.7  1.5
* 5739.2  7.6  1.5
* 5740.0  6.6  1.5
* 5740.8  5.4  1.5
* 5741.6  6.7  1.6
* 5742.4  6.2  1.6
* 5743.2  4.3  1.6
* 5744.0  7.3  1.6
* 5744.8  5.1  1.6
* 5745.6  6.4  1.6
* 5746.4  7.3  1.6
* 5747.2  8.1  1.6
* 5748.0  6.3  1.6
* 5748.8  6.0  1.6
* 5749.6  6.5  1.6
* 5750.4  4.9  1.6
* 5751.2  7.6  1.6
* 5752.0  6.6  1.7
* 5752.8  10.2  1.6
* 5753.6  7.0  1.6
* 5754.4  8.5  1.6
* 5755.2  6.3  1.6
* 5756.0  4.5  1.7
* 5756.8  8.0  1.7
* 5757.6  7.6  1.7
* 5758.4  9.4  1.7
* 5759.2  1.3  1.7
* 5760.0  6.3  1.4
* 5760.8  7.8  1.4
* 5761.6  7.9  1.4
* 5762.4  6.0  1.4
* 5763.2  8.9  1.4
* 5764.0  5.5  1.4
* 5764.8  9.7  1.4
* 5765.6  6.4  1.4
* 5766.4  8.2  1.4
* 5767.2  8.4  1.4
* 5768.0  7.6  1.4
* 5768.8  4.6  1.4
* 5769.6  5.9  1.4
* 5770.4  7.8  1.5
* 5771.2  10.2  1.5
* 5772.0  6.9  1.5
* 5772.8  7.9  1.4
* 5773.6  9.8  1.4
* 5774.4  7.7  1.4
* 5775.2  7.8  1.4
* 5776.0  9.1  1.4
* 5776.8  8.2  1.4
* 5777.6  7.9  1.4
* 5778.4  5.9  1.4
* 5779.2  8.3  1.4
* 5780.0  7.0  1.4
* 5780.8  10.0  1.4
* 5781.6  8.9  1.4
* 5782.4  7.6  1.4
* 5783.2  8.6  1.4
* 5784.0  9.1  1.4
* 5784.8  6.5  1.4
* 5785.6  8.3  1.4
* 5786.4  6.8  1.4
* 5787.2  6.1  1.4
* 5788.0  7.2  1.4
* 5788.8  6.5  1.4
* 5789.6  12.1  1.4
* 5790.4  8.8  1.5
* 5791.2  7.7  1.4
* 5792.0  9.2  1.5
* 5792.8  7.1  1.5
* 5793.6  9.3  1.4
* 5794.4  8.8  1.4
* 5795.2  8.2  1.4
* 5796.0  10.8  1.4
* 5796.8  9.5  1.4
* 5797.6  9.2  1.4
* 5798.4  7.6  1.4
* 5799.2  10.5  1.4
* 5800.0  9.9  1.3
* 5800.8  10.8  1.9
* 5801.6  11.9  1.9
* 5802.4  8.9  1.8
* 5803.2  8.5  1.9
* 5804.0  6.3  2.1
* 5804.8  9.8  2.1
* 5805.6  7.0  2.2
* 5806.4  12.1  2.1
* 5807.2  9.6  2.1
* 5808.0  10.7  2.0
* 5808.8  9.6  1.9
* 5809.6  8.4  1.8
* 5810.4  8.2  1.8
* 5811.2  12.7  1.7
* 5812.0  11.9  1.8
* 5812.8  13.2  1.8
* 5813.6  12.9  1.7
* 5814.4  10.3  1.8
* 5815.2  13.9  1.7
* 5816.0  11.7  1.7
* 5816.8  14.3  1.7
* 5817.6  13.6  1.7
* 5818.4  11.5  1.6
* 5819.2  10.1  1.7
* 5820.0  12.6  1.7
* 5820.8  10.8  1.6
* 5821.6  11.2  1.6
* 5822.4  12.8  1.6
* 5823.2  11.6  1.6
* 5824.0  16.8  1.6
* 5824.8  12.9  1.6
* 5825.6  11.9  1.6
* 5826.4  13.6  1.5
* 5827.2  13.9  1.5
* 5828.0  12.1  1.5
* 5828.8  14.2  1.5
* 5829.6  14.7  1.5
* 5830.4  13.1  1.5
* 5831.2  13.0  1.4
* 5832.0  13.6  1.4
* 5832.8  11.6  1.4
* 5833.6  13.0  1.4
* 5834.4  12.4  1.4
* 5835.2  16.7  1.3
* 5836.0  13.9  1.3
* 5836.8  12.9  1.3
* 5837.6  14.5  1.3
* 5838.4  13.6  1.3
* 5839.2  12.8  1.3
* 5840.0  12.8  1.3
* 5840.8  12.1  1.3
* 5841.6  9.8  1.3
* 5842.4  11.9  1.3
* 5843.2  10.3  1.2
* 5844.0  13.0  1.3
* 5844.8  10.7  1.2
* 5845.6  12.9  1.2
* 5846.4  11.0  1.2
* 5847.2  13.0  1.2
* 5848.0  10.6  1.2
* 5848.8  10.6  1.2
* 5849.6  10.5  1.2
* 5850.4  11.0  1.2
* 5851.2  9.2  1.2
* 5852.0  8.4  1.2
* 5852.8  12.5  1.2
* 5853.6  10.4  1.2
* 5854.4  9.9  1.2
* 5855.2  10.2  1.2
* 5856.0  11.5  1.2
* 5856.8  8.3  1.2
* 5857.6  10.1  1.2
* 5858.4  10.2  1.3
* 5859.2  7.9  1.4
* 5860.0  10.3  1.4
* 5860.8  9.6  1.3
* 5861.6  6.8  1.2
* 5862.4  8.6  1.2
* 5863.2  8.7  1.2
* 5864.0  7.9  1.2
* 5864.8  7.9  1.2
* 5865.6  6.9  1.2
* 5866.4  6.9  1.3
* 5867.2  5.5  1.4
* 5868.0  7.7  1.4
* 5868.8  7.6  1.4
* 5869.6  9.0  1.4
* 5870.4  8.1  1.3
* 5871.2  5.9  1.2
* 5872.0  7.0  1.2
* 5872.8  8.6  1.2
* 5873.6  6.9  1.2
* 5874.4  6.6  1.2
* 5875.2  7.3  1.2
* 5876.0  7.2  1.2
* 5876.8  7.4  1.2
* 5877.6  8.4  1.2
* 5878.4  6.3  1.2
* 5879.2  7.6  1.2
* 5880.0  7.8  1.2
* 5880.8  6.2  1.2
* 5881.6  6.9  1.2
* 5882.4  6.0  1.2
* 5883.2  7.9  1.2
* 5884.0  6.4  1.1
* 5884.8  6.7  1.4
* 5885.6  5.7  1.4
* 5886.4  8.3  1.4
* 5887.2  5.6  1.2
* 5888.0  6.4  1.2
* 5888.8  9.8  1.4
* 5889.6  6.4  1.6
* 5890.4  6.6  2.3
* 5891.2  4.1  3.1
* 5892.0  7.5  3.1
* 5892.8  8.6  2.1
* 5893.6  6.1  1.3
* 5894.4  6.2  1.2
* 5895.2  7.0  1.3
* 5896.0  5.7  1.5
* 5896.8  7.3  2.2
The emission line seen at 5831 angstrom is C IV 1549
